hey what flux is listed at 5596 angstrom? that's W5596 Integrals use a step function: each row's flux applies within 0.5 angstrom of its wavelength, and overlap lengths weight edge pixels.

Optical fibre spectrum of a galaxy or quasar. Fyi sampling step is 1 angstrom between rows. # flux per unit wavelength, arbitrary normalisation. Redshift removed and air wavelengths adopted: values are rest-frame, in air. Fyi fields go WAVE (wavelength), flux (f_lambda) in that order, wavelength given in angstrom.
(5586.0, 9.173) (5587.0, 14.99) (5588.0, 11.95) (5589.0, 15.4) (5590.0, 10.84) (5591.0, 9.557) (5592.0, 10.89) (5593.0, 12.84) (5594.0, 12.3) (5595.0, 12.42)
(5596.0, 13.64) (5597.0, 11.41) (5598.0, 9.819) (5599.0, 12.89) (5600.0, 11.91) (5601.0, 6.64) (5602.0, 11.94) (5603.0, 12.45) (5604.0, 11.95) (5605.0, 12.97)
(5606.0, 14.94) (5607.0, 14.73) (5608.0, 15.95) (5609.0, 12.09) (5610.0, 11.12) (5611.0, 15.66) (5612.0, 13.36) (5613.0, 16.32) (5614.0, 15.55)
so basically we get 13.64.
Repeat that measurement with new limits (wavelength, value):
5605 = 12.97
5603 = 12.45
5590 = 10.84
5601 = 6.64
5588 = 11.95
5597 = 11.41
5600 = 11.91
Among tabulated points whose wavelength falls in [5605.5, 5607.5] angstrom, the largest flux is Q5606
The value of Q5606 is 14.94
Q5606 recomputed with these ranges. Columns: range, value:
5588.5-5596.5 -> 15.4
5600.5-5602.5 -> 11.94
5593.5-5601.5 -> 13.64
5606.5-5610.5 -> 15.95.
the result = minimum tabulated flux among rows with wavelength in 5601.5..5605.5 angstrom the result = 11.94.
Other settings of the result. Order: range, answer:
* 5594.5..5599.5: 9.819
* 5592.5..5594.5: 12.3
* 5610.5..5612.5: 13.36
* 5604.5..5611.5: 11.12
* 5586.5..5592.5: 9.557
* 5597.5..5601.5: 6.64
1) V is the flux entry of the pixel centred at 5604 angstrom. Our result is 11.95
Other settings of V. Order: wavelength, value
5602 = 11.94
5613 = 16.32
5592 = 10.89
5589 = 15.4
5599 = 12.89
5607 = 14.73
